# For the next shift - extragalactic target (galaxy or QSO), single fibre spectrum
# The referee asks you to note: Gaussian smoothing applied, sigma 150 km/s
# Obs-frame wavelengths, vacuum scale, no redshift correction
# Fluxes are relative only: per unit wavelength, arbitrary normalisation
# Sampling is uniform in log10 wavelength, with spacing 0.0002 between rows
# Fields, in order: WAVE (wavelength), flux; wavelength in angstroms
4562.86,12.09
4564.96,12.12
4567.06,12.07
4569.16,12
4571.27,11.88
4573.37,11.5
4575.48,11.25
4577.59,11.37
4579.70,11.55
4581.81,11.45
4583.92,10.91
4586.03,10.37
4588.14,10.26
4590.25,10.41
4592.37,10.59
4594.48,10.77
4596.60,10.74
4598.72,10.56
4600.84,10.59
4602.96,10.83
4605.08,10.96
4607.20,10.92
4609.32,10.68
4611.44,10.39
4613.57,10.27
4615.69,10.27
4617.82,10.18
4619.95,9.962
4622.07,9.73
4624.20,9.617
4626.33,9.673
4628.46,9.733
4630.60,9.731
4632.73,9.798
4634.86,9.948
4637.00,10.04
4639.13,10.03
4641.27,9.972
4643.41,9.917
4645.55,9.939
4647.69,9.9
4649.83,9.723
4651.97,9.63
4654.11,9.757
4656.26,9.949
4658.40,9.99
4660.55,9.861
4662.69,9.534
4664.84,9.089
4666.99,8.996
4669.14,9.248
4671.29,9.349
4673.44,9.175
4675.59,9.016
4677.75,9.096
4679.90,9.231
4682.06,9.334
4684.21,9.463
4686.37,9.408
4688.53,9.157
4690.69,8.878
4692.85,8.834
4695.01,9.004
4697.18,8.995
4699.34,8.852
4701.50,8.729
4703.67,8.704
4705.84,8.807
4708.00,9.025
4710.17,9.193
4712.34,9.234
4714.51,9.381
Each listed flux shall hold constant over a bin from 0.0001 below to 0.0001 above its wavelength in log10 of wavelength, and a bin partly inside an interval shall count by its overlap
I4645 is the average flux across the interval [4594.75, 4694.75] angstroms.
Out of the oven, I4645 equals 9.8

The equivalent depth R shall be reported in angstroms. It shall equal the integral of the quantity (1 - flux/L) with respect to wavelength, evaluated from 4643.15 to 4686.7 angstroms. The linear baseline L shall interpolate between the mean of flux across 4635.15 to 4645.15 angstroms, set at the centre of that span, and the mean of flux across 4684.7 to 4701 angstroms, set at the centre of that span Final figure 0.1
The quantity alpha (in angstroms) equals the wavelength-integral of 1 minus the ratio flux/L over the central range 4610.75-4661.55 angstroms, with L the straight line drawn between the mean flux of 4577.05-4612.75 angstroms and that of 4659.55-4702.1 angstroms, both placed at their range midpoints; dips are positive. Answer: 0.42 angstroms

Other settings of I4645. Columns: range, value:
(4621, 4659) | 9.84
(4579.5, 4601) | 10.7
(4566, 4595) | 11.2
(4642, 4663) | 9.83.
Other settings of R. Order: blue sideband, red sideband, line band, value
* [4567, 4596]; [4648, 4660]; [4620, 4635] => 0.8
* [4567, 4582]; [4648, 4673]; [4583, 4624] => 1.7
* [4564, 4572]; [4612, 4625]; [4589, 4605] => 0.3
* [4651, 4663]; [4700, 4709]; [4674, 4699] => 0.2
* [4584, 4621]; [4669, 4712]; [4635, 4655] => -0.1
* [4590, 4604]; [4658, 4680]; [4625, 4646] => 0.1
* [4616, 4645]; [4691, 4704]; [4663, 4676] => 0.2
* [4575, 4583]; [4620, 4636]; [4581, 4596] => 0.6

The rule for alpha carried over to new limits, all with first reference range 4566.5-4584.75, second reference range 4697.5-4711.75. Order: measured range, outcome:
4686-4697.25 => 0.2 angstroms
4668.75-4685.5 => 0.4 angstroms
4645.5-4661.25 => 0.2 angstroms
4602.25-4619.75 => 0.5 angstroms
